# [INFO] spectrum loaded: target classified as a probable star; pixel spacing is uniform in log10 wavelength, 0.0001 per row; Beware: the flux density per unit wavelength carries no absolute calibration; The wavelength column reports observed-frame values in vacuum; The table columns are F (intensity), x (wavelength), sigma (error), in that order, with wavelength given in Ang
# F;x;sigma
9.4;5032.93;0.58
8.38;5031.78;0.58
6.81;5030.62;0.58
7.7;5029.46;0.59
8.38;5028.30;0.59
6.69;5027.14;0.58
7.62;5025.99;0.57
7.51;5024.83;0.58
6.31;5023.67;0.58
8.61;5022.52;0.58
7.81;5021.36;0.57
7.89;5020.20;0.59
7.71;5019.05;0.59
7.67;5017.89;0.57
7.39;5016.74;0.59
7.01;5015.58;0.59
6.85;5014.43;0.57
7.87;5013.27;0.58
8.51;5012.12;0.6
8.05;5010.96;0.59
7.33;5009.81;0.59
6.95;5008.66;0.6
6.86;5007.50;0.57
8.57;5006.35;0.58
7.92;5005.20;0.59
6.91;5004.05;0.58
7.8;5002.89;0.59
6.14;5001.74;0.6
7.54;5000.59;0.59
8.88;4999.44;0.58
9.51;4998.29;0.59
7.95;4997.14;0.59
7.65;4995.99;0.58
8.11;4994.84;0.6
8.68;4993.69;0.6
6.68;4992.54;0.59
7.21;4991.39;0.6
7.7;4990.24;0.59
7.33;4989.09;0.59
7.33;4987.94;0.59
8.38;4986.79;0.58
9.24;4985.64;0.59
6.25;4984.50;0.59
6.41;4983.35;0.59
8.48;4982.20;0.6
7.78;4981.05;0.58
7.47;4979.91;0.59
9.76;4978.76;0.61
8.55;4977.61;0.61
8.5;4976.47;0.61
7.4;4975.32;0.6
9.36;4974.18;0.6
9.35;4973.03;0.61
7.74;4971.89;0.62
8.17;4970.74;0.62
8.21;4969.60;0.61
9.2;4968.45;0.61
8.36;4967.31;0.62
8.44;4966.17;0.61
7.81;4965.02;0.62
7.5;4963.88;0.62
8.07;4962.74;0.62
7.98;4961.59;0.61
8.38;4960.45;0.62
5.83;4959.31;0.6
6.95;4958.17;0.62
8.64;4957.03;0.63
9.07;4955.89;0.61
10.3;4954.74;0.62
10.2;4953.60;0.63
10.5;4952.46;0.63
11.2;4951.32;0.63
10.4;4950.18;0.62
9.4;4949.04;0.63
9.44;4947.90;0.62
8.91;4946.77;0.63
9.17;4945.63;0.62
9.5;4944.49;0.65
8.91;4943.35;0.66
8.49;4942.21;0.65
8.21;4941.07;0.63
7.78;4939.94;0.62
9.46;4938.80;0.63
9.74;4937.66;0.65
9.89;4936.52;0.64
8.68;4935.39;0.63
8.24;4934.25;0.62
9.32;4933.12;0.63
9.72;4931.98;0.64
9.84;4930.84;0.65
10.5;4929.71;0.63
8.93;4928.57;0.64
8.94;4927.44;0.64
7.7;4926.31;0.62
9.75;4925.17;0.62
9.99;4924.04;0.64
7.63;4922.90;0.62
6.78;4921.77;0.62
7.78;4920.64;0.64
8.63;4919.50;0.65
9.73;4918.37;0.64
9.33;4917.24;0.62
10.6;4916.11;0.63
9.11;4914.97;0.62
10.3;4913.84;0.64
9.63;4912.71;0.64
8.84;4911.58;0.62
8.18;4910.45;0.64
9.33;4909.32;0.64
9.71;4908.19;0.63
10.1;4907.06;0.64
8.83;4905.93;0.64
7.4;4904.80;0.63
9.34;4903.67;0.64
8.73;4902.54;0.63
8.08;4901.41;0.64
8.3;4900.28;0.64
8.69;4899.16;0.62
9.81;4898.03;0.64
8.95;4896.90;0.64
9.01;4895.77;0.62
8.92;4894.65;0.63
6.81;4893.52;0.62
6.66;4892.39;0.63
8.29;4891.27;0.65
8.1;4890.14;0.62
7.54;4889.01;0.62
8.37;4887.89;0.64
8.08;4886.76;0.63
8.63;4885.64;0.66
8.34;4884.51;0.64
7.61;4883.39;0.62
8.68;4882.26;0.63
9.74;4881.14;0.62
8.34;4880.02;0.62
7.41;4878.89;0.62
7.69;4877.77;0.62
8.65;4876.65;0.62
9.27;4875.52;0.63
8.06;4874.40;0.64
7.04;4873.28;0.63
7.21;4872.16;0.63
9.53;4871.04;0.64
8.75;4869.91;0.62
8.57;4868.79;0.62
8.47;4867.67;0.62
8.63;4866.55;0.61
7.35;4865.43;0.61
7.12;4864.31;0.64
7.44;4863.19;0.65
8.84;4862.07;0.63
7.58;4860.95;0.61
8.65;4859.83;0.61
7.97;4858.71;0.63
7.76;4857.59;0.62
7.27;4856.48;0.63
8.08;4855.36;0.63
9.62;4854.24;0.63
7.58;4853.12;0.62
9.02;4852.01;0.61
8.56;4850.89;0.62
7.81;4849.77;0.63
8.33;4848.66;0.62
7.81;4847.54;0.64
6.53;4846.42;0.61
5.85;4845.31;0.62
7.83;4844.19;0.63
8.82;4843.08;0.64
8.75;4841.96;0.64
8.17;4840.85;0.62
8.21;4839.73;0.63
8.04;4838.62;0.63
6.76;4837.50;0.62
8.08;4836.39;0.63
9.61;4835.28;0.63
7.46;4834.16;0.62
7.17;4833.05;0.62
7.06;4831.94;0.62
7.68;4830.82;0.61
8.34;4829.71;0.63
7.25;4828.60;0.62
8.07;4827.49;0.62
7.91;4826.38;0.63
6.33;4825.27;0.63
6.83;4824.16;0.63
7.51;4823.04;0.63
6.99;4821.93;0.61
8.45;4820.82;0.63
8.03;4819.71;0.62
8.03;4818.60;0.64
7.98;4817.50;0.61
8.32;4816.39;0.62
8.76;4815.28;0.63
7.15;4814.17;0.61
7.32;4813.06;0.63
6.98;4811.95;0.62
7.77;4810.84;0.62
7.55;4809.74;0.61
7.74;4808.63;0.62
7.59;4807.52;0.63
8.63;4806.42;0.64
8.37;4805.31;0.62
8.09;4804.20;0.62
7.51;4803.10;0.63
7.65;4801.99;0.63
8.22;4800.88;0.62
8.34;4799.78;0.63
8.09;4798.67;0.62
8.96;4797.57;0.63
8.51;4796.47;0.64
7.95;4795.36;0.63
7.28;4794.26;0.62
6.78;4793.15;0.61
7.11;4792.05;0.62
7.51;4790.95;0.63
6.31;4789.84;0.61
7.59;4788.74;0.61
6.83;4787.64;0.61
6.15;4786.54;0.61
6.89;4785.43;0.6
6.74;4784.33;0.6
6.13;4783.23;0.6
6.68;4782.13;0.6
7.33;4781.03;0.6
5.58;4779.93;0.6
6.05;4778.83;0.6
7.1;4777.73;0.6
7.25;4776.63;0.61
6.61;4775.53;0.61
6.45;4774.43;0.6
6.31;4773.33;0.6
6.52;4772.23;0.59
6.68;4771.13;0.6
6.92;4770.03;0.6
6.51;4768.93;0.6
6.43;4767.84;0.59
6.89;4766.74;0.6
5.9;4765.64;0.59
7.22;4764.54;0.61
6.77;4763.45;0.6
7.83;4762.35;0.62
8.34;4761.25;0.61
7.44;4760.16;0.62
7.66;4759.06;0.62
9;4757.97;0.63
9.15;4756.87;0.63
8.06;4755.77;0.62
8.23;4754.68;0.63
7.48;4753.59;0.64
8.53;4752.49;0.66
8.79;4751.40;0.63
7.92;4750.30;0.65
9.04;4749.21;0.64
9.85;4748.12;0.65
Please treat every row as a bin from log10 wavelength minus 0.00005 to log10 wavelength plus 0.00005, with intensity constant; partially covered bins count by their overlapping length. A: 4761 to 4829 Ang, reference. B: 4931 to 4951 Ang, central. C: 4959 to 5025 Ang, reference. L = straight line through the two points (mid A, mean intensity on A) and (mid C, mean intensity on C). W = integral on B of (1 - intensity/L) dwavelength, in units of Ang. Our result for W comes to -3.79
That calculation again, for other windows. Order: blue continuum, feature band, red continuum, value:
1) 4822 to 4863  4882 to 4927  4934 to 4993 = -2.60 Ang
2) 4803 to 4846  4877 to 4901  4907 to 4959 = 0.90 Ang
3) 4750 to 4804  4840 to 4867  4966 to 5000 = -1.27 Ang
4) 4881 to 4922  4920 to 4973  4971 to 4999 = -3.10 Ang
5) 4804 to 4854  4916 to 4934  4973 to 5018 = -2.78 Ang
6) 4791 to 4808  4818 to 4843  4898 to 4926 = 1.32 Ang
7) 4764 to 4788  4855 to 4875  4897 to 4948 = 0.12 Ang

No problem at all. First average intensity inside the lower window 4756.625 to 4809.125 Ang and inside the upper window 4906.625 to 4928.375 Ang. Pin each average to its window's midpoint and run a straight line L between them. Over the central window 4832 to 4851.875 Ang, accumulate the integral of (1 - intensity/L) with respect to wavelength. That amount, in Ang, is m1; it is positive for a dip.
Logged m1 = 0.4 Ang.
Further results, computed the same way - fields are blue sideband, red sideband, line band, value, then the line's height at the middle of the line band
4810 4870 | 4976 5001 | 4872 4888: -0.67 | 7.9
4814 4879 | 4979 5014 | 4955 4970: -0.58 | 7.78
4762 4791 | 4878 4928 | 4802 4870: -2.43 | 7.61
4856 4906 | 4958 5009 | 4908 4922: -1.70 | 8.12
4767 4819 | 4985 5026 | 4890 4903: -1.51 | 7.5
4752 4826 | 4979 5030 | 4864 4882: -1.82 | 7.5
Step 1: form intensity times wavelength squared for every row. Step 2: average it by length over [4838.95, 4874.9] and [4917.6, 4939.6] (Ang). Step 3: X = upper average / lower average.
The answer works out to 1.15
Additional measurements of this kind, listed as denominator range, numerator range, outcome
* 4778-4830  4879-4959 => 1.25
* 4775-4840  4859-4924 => 1.17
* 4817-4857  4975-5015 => 1.06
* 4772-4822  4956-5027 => 1.15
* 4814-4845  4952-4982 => 1.14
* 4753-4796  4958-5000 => 1.23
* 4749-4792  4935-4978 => 1.32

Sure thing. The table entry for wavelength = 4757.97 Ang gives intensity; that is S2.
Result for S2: 9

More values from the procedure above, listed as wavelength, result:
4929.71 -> 10.5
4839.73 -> 8.21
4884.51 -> 8.34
